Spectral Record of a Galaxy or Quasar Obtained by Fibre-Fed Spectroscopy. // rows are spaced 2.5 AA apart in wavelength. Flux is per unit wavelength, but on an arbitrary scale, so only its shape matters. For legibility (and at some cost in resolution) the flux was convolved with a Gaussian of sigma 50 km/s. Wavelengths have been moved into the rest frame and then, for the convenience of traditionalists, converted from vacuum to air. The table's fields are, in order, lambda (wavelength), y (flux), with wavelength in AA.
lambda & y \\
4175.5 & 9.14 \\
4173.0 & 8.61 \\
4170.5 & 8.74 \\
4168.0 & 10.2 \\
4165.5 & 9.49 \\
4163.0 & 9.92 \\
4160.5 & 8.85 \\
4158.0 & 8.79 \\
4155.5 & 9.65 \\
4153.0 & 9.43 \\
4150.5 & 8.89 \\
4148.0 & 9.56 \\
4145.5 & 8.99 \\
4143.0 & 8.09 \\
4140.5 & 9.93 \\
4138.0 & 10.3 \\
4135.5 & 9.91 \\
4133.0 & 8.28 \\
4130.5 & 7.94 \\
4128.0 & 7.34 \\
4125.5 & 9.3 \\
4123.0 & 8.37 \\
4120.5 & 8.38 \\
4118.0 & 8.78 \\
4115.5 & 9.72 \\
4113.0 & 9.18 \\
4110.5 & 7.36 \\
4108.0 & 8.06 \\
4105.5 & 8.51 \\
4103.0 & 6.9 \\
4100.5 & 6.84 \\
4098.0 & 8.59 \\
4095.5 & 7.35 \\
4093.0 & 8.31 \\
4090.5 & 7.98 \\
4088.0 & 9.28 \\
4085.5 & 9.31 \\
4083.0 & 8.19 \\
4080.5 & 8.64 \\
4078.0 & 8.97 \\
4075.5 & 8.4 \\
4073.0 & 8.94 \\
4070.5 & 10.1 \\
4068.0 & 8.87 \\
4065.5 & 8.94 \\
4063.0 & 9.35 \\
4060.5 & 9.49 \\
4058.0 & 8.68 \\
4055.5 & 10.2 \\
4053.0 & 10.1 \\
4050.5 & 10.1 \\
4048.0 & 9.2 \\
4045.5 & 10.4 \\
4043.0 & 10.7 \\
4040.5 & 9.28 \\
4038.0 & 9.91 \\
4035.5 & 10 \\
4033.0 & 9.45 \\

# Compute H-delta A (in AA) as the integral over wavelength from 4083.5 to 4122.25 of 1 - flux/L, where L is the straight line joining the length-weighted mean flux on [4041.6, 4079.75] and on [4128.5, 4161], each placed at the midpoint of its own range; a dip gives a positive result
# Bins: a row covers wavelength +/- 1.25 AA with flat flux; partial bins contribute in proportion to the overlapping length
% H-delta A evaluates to 4.1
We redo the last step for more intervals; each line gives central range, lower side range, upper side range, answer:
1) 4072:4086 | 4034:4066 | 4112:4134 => 0.9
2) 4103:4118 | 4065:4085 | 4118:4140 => 0.6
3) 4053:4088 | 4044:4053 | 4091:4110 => -0.4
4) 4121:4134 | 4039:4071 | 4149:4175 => 1.6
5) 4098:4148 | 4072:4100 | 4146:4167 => 2.1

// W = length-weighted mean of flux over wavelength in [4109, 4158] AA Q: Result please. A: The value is 8.91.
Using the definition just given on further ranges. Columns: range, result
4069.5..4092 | 8.85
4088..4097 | 8.09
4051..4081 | 9.26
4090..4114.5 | 7.92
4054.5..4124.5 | 8.63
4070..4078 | 9.03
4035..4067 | 9.71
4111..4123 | 8.84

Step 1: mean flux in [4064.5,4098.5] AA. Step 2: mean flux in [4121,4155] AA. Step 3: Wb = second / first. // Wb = 1.03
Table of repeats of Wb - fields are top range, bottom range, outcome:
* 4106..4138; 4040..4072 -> 0.89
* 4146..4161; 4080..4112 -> 1.14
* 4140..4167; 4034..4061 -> 0.94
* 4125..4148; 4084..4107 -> 1.10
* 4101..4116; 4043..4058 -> 0.82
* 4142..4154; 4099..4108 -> 1.19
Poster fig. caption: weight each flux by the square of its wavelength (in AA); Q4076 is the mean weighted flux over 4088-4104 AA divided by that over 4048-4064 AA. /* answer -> 0.8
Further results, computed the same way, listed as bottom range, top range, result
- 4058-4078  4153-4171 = 1.08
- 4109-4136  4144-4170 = 1.11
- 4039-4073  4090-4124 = 0.87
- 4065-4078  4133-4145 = 1.07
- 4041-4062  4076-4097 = 0.88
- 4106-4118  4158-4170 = 1.13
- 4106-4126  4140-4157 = 1.08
